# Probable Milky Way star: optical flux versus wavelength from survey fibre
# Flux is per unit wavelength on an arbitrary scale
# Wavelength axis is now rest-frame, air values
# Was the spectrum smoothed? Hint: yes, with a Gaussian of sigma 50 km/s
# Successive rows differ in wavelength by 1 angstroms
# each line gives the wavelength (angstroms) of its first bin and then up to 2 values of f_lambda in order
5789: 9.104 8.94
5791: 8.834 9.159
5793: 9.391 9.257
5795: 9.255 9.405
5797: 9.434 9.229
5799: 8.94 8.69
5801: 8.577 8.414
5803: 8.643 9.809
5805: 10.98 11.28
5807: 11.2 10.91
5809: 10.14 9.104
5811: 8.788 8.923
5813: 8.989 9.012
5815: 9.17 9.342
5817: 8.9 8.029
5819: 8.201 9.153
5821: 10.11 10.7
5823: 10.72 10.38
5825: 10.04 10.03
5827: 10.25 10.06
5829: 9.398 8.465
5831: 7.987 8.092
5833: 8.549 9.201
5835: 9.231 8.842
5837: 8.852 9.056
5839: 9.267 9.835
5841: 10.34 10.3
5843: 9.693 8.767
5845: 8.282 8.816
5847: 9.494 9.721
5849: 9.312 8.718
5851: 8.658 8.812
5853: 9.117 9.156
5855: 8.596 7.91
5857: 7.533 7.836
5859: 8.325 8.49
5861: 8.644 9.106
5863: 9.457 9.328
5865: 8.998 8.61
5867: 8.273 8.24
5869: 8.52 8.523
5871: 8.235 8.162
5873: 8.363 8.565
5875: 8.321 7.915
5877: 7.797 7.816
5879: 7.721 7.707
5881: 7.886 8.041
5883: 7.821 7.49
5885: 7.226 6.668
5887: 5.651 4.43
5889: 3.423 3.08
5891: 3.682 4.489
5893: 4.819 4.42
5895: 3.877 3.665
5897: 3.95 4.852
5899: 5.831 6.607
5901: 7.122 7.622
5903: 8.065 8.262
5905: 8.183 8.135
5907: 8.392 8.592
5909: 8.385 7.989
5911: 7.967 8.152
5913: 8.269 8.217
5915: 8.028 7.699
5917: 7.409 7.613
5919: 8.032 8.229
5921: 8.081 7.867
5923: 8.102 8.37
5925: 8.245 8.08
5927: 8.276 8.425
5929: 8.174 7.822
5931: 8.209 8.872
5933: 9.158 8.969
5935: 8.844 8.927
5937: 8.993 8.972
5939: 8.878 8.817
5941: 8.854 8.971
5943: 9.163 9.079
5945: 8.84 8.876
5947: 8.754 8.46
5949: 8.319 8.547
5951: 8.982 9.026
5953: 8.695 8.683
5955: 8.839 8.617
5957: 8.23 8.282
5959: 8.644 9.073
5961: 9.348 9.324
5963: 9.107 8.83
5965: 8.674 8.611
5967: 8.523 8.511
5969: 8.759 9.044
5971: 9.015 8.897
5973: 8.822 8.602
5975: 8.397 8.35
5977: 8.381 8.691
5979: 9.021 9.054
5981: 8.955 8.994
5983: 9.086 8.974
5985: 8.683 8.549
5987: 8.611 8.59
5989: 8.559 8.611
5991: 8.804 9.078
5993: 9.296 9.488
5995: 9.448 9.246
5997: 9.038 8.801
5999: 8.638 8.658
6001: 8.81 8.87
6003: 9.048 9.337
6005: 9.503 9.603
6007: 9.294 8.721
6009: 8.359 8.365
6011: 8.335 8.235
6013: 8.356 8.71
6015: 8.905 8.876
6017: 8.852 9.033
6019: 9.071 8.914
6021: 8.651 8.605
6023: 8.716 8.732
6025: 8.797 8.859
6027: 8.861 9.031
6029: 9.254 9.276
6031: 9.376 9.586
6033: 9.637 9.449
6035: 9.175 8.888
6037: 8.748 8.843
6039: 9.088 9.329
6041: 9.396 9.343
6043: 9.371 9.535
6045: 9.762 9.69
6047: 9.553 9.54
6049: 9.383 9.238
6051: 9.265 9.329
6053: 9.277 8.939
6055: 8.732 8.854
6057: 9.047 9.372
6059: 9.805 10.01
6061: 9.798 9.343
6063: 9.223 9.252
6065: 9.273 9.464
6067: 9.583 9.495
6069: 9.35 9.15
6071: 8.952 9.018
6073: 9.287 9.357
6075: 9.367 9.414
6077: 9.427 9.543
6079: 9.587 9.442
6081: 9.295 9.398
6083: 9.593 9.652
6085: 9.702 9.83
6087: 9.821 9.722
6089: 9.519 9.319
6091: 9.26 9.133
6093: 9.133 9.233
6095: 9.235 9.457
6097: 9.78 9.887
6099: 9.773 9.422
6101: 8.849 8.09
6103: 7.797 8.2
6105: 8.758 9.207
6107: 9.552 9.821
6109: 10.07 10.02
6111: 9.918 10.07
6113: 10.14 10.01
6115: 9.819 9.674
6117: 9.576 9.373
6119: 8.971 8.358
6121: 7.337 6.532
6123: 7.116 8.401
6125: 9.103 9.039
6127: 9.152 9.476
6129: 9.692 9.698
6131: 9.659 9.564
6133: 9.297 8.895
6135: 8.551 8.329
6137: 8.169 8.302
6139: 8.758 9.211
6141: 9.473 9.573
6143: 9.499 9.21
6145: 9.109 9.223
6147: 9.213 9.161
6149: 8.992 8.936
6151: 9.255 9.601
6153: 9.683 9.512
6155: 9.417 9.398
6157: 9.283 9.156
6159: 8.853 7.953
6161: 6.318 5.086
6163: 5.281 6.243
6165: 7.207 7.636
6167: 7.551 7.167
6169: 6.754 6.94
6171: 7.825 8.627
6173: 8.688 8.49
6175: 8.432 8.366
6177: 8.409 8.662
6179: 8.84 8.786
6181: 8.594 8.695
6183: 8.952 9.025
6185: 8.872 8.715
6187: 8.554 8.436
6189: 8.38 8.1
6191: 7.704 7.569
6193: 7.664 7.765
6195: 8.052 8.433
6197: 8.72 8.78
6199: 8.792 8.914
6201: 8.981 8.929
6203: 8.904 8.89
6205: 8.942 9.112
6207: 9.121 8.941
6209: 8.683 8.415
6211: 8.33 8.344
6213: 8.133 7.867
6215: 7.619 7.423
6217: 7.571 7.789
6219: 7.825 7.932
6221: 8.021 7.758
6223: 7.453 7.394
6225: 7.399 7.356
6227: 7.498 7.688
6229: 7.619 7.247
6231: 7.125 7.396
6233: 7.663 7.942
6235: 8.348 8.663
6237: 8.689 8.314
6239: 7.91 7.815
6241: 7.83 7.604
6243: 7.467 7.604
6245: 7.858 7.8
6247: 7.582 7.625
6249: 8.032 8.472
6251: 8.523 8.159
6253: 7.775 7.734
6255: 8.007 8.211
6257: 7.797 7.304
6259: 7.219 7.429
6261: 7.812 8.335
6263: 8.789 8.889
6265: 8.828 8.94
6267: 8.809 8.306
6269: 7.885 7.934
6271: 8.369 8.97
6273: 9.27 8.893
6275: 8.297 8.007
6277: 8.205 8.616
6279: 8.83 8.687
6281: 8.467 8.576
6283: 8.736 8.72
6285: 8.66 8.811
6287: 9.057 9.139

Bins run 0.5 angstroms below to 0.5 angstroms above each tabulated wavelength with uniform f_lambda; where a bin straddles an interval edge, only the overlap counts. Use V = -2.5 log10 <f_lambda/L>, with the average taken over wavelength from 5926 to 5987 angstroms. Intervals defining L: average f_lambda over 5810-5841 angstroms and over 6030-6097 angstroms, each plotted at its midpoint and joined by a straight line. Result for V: 0.07 mag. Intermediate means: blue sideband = 9.27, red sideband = 9.37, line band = 8.75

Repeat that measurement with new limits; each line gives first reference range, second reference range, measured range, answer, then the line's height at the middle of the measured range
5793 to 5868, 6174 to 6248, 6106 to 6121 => -0.137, 8.44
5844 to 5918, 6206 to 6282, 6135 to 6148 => -0.137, 7.93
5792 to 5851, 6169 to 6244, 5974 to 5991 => 0.019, 8.87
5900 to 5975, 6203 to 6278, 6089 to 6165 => -0.090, 8.23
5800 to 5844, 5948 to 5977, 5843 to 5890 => 0.141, 9.22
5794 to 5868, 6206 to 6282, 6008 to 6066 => -0.058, 8.64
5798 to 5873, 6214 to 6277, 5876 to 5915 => 0.320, 8.96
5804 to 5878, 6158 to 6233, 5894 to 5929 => 0.190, 8.88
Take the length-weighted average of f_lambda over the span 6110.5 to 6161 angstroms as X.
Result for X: 9.07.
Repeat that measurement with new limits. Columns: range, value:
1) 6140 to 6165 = 8.63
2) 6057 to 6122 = 9.36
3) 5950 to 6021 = 8.83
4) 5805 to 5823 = 9.6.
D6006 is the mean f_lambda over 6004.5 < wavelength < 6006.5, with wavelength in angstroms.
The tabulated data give 9.55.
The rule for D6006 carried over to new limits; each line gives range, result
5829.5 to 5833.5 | 8.27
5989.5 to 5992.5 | 8.83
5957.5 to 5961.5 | 8.84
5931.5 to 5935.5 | 8.96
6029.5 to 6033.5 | 9.47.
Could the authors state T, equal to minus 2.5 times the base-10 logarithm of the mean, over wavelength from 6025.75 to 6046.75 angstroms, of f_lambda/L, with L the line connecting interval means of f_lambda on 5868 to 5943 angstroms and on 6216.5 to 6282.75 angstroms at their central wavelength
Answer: -0.20 mag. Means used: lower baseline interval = 7.5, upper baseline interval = 8.04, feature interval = 9.27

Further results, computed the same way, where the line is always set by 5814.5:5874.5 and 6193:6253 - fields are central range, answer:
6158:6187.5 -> 0.04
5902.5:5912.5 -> 0.08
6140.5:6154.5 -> -0.13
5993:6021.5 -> -0.04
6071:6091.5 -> -0.13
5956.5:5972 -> -0.01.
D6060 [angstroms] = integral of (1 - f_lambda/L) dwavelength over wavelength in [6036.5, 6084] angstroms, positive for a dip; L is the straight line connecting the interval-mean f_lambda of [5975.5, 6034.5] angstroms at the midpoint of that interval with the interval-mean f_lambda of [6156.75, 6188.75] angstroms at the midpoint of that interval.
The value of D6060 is -4.1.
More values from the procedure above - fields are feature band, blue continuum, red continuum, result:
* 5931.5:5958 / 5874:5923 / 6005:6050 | -3.9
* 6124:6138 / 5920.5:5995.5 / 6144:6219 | -1.0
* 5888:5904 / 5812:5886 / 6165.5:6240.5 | 6.6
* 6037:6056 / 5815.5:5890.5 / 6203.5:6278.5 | -2.2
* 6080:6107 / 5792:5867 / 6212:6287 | -2.5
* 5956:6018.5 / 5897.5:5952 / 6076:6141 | -1.9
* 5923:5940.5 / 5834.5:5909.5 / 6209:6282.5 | -1.7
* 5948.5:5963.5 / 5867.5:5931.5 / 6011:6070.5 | -1.4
